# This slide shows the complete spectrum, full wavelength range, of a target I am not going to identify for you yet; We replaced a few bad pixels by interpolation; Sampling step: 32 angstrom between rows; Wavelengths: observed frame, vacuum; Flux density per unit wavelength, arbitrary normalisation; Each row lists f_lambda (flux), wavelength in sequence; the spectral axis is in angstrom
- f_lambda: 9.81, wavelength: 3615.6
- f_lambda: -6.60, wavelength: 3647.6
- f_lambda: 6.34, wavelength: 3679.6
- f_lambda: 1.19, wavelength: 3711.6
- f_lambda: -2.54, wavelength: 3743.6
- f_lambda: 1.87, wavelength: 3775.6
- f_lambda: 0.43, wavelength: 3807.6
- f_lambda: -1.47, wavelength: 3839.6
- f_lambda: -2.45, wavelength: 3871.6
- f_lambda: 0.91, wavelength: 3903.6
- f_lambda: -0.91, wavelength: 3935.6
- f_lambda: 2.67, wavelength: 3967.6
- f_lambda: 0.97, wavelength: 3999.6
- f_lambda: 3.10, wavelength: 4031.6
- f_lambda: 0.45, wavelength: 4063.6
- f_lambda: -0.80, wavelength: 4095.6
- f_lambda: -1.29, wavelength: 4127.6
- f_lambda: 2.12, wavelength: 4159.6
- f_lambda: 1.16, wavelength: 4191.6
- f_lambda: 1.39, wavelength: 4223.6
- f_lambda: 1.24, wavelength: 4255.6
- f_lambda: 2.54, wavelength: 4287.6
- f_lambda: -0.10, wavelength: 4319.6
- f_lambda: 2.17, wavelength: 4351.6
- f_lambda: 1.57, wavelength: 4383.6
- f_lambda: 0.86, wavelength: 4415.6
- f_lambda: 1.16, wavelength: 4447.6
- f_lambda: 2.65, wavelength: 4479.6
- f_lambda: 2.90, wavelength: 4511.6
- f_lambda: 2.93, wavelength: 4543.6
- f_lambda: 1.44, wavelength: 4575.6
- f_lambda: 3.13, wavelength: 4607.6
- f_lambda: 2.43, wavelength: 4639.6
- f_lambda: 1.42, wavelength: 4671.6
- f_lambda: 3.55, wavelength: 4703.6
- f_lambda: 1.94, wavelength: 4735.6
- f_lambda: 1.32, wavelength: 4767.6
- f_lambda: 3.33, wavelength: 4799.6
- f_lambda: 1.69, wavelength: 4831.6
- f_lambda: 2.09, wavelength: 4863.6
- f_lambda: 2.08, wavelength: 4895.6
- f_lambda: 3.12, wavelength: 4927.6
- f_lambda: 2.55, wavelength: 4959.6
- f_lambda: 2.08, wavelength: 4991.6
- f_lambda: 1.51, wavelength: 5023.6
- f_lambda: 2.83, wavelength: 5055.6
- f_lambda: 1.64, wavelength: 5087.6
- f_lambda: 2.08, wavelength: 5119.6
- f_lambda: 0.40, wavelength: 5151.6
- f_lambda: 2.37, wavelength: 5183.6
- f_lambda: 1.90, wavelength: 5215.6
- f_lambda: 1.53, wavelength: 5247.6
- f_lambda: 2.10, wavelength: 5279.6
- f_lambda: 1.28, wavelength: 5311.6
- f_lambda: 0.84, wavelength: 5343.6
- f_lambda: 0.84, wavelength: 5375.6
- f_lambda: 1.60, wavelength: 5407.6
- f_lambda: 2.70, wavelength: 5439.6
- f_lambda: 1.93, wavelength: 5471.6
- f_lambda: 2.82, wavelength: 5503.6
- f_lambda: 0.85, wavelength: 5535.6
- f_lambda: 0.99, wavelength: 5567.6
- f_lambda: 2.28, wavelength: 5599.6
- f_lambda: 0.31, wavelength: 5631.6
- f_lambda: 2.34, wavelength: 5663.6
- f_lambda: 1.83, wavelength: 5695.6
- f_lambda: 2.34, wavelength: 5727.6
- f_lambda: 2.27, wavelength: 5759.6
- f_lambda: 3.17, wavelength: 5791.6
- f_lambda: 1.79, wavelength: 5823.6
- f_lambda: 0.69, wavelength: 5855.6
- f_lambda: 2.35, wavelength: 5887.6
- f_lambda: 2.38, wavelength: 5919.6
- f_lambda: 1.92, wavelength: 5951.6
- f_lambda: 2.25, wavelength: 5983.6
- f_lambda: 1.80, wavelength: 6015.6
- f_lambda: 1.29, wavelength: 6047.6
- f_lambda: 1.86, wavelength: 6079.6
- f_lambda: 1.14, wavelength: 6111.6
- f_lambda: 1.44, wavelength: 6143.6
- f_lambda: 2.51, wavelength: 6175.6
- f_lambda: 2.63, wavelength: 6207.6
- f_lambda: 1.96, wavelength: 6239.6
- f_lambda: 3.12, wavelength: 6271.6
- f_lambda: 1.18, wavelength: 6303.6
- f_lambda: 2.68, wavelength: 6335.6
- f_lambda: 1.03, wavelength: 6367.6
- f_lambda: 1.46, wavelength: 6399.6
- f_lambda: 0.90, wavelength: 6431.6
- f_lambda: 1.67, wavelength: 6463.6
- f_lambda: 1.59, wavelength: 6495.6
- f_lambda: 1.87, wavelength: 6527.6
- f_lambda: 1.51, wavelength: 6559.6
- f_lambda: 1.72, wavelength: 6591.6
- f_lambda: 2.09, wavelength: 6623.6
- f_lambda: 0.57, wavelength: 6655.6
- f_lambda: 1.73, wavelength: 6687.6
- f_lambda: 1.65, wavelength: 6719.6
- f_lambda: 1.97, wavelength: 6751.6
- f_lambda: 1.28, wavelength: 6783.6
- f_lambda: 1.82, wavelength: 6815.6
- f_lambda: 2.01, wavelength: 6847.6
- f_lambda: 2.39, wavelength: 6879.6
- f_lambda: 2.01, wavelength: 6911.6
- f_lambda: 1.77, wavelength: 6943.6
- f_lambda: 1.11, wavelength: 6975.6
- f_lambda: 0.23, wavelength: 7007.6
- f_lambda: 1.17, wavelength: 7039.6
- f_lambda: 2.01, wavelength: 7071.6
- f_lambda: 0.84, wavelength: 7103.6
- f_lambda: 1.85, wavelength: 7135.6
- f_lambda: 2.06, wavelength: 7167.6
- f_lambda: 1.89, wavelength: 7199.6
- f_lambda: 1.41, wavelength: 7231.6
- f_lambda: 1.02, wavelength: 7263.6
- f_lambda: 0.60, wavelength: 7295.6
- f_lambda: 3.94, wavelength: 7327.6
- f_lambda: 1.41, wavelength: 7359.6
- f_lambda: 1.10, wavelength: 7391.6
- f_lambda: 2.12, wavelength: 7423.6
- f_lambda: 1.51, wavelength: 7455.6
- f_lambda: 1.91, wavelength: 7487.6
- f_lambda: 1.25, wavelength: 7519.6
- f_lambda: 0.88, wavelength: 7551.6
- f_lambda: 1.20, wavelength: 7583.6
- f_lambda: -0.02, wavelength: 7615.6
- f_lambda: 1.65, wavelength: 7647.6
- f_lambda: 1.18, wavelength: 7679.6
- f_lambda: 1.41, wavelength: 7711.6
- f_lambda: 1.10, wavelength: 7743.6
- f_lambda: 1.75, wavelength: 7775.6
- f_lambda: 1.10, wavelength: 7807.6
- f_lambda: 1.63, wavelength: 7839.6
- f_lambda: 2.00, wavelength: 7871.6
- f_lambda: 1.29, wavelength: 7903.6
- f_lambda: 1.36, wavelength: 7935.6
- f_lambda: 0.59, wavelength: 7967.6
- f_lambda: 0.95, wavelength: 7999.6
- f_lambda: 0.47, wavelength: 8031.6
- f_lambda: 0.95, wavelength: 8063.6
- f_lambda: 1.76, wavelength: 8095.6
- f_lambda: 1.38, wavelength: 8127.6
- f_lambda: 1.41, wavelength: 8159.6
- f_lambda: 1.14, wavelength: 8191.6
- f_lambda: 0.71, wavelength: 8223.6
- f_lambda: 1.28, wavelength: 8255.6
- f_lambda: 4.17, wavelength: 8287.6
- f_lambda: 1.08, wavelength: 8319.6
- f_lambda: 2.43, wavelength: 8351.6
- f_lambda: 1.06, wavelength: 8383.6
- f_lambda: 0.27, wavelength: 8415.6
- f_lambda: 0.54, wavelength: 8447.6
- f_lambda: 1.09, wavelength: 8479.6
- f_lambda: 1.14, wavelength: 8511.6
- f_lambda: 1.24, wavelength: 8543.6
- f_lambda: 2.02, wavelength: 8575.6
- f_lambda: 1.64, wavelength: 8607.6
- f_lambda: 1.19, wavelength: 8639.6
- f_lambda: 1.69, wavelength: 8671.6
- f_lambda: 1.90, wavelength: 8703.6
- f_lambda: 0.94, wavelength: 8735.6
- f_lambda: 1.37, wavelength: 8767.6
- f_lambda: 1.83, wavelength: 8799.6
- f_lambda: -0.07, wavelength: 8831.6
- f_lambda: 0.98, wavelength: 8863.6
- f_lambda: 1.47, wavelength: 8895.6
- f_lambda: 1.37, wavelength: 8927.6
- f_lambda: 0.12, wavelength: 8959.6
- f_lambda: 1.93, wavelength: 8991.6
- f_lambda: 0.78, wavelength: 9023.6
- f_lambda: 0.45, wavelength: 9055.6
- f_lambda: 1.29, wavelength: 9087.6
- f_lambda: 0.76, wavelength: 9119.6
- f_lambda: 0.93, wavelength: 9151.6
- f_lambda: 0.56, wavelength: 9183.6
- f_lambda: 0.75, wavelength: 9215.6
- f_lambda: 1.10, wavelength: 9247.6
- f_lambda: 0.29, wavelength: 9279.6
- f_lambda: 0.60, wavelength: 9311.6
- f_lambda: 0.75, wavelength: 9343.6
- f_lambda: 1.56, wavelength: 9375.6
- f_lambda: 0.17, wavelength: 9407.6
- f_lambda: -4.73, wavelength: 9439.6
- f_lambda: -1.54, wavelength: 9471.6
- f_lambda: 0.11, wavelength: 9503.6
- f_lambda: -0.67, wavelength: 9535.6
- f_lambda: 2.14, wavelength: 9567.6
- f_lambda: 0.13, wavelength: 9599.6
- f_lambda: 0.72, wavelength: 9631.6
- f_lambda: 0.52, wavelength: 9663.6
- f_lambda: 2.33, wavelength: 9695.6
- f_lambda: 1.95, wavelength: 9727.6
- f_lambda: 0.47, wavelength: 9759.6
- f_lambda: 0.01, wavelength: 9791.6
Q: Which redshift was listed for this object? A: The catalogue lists 0.26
